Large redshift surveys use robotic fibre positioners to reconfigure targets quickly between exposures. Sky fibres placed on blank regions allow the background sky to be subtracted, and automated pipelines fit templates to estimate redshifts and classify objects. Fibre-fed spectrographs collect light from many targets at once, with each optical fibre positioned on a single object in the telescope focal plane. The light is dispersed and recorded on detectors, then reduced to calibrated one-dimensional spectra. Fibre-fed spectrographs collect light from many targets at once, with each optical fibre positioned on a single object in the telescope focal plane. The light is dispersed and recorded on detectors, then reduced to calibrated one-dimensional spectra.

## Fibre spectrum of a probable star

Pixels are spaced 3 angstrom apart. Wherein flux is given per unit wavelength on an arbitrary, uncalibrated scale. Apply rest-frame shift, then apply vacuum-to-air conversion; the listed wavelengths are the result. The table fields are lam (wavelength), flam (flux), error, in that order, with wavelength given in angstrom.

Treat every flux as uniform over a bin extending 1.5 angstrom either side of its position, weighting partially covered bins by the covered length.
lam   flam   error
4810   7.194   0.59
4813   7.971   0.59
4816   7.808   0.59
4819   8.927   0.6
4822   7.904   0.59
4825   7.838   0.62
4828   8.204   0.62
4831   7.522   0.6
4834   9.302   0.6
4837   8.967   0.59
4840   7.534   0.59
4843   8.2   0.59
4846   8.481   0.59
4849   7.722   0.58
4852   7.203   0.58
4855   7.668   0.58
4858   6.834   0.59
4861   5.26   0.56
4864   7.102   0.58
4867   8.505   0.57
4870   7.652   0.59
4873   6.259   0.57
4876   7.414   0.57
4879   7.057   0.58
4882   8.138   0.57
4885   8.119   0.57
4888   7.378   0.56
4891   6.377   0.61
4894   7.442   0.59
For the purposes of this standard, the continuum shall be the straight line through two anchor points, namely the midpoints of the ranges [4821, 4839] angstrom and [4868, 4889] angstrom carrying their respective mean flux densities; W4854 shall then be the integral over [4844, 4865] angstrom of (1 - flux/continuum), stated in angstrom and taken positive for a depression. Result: 1.78 angstrom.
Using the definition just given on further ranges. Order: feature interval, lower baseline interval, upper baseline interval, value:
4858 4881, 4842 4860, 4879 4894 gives 1.46 angstrom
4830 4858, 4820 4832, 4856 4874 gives -1.94 angstrom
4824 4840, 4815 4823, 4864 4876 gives -0.53 angstrom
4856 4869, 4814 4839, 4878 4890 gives 1.48 angstrom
